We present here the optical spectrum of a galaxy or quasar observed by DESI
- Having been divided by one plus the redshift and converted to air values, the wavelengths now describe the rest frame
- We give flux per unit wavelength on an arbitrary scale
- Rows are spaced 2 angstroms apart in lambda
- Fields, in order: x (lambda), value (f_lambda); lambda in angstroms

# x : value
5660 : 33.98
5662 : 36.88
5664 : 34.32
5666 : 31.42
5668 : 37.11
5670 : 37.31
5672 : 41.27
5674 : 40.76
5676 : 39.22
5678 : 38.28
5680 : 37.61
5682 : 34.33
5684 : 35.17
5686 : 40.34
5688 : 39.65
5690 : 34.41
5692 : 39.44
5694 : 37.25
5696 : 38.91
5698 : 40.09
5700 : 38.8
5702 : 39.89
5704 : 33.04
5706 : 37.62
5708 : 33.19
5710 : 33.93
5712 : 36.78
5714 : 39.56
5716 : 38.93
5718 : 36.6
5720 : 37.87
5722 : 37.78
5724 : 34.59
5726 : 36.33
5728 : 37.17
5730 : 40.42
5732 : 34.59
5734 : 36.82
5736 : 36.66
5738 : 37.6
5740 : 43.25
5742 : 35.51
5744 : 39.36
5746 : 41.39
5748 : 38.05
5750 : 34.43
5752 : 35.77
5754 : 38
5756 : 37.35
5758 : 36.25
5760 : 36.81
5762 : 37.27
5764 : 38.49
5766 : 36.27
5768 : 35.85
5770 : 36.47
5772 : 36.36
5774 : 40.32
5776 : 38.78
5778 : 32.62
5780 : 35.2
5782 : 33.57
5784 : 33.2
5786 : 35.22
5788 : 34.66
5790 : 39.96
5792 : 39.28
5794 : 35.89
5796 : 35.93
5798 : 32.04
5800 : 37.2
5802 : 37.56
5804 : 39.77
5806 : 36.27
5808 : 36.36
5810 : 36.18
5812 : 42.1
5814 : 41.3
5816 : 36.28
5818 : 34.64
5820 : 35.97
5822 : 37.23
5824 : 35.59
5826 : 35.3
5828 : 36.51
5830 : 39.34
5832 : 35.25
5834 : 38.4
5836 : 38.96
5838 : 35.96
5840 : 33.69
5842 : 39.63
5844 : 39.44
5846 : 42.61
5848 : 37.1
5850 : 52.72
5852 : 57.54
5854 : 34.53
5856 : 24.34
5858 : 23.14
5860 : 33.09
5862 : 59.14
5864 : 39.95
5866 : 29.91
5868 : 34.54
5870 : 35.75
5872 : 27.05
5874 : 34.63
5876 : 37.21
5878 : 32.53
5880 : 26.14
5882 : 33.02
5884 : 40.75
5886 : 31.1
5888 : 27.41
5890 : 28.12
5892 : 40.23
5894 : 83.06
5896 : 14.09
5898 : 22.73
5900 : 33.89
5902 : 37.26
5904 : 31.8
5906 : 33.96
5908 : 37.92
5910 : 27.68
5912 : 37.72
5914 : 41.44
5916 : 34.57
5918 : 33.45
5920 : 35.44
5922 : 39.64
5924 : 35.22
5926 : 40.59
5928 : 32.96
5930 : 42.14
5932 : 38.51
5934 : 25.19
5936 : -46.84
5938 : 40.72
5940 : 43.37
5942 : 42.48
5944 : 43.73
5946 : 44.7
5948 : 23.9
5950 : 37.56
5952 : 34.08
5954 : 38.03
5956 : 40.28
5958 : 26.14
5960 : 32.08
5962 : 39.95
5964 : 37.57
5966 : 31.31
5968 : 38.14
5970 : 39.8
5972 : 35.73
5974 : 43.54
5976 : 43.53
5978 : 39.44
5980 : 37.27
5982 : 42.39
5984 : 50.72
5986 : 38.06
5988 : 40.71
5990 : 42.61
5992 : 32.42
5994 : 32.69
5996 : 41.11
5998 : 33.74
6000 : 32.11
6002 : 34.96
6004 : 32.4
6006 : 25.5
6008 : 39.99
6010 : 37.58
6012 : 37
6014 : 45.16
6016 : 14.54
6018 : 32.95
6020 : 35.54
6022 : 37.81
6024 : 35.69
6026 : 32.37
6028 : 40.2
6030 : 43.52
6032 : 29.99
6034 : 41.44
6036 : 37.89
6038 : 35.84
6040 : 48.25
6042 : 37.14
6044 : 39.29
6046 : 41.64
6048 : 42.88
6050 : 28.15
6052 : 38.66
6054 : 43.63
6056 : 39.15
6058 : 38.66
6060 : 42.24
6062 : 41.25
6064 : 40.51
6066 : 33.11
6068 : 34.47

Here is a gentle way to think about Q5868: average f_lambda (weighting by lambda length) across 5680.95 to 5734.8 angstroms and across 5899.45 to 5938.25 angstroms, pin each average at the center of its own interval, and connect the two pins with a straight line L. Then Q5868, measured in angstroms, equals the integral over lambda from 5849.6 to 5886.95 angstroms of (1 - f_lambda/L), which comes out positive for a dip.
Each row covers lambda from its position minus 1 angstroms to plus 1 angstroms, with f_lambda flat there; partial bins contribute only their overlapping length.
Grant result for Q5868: -3.5 angstroms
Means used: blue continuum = 37.2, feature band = 35.9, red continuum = 31.5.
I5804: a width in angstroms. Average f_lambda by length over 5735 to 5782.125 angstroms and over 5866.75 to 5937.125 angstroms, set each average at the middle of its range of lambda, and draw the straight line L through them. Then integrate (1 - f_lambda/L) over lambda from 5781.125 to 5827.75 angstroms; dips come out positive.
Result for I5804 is -1.13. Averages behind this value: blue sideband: 37.2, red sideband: 32.6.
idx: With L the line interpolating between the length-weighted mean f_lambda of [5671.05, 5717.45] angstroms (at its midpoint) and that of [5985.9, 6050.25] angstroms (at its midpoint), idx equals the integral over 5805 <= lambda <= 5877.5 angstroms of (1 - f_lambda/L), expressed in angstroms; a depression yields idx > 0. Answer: -0.5 angstroms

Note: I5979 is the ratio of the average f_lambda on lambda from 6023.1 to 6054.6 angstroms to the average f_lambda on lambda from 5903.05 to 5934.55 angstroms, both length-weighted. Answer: 1.08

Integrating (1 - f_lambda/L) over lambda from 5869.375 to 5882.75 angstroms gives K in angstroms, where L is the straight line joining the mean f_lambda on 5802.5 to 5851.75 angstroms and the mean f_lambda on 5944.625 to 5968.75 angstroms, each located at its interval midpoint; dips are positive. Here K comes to 1.83 angstroms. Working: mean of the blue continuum 38.5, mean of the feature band 32.2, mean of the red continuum 35.4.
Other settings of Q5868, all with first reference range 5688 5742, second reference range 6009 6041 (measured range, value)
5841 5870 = -1.55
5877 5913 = 2.46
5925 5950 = 3.81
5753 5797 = 0.82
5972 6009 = -1.21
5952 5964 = 0.45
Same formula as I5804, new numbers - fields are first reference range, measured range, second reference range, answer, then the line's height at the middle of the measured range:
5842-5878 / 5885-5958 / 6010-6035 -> 5.8 angstroms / 36.9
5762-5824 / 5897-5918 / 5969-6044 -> 1.8 angstroms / 37.1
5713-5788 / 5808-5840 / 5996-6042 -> -0.4 angstroms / 36.7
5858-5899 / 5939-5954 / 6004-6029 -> -1.6 angstroms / 34.8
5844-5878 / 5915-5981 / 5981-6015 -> 5.1 angstroms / 37.6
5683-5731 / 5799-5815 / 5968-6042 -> -0.4 angstroms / 37.4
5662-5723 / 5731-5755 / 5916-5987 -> -0.4 angstroms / 37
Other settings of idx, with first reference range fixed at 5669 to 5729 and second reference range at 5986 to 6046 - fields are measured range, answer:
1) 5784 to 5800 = 0.50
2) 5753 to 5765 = -0.02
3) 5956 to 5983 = -0.77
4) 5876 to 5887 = 1.11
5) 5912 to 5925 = 0.00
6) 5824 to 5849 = -0.39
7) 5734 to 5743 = -0.17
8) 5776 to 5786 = 0.78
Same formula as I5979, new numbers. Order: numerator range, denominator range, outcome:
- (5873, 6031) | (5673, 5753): 0.94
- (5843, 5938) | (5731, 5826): 0.93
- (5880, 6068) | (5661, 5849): 0.97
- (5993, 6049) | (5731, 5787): 0.99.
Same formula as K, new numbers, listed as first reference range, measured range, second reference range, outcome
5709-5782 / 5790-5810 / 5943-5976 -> 0.1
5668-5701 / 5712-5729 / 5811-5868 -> 0.4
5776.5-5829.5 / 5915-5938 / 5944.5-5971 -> 4.6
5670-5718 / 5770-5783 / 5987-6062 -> 0.5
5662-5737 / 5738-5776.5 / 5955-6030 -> -0.6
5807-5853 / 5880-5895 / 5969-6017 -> -0.5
